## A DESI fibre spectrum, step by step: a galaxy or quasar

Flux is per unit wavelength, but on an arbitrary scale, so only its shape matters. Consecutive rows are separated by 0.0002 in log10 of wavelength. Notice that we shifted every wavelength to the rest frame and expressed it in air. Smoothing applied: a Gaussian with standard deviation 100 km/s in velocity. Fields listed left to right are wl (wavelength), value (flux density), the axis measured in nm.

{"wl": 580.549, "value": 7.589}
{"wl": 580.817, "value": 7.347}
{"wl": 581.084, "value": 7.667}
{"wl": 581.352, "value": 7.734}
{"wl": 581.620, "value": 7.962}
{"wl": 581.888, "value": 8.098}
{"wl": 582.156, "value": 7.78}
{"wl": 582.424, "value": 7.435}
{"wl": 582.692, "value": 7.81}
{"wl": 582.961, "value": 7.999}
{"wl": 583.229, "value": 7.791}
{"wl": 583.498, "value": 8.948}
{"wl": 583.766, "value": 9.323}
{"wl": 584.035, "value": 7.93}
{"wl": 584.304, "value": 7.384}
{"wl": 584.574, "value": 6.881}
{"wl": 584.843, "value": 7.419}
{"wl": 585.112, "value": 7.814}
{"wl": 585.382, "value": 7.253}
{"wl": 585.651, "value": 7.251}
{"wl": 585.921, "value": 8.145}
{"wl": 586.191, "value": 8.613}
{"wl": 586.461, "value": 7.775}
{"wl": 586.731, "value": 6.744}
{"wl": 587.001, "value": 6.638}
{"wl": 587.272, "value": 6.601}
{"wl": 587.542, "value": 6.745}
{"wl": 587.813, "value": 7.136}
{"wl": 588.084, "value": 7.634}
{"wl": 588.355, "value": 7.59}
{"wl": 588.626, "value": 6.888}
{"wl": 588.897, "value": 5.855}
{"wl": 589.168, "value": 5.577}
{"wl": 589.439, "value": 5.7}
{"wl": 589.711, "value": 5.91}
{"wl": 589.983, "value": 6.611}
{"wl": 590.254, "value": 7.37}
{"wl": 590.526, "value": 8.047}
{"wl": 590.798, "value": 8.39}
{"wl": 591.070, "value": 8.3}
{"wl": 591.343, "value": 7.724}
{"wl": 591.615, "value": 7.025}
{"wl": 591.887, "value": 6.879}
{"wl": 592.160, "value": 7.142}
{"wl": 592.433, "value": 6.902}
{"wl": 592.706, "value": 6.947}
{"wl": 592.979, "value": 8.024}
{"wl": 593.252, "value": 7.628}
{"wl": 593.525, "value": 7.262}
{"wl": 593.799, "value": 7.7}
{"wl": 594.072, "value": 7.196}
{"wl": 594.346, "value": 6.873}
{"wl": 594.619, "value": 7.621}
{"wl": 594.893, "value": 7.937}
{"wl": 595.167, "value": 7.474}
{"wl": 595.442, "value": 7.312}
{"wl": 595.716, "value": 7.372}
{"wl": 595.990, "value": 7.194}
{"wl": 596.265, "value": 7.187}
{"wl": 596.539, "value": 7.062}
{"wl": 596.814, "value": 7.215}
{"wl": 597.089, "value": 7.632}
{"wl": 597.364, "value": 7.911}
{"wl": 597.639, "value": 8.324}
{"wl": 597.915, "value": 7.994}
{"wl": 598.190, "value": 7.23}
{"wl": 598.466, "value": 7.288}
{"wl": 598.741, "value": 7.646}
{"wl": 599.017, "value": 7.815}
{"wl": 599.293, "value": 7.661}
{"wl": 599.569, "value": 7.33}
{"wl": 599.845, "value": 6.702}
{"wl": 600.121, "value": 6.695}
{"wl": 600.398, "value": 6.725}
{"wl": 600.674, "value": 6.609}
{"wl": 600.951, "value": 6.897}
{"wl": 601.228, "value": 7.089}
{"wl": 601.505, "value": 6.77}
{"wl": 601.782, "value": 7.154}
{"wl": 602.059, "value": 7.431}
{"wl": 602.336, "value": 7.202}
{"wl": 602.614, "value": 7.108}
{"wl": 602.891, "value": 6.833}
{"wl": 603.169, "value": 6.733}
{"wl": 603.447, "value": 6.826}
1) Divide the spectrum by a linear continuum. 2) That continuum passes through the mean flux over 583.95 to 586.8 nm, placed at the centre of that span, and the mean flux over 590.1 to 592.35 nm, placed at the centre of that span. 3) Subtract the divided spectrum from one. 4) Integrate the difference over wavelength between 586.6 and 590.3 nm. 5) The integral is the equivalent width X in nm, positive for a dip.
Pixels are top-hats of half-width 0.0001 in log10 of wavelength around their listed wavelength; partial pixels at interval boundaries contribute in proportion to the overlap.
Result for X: 0.47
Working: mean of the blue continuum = 7.58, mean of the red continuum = 7.59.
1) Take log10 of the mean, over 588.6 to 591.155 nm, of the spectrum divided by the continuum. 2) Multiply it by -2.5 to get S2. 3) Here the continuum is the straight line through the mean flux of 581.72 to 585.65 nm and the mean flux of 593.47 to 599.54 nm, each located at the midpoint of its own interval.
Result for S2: 0.12 mag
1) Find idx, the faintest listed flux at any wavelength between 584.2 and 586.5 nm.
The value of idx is 6.881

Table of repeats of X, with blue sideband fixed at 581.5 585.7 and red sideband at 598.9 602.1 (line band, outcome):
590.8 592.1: -0.01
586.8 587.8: 0.12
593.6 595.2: -0.03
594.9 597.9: -0.11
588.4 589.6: 0.23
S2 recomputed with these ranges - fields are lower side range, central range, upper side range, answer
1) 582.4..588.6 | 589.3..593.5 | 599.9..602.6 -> 0.02 mag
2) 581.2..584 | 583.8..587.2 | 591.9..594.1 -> 0.05 mag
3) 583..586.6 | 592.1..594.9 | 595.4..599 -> 0.04 mag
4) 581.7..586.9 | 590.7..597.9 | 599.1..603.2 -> -0.02 mag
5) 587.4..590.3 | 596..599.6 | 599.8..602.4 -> -0.11 mag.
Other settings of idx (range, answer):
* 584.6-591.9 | 5.577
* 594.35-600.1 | 6.702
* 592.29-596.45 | 6.873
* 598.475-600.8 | 6.609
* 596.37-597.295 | 7.062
